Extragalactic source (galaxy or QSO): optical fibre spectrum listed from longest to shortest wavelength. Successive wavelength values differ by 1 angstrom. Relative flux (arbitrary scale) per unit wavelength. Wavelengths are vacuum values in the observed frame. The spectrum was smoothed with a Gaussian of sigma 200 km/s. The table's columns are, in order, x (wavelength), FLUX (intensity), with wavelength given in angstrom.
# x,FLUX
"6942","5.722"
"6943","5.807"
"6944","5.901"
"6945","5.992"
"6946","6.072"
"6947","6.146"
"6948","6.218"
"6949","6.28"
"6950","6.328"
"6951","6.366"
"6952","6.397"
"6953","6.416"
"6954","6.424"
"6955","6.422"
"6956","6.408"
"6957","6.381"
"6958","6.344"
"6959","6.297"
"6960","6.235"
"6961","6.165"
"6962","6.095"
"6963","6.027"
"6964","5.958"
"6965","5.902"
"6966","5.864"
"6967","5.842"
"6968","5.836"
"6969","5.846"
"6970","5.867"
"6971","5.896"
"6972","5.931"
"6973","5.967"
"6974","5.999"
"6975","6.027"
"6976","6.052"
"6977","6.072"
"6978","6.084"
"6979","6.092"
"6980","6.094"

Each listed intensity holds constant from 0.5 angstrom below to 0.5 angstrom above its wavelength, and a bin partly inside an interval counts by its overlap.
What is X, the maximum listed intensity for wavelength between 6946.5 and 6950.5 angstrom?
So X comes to 6.328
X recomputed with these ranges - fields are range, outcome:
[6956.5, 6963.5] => 6.381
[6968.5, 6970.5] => 5.867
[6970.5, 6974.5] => 5.999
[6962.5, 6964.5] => 6.027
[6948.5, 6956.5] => 6.424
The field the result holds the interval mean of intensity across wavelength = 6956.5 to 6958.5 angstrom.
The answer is 6.36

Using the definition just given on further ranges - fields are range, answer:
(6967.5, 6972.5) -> 5.88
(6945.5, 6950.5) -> 6.21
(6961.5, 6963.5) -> 6.06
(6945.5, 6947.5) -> 6.11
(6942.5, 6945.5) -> 5.9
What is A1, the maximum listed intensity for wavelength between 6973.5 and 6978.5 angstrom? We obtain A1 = 6.084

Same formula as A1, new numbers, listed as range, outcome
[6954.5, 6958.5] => 6.422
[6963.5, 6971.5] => 5.958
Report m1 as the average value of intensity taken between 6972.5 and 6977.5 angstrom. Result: 6.02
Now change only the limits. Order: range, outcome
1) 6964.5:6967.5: 5.87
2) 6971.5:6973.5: 5.95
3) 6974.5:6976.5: 6.04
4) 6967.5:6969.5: 5.84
